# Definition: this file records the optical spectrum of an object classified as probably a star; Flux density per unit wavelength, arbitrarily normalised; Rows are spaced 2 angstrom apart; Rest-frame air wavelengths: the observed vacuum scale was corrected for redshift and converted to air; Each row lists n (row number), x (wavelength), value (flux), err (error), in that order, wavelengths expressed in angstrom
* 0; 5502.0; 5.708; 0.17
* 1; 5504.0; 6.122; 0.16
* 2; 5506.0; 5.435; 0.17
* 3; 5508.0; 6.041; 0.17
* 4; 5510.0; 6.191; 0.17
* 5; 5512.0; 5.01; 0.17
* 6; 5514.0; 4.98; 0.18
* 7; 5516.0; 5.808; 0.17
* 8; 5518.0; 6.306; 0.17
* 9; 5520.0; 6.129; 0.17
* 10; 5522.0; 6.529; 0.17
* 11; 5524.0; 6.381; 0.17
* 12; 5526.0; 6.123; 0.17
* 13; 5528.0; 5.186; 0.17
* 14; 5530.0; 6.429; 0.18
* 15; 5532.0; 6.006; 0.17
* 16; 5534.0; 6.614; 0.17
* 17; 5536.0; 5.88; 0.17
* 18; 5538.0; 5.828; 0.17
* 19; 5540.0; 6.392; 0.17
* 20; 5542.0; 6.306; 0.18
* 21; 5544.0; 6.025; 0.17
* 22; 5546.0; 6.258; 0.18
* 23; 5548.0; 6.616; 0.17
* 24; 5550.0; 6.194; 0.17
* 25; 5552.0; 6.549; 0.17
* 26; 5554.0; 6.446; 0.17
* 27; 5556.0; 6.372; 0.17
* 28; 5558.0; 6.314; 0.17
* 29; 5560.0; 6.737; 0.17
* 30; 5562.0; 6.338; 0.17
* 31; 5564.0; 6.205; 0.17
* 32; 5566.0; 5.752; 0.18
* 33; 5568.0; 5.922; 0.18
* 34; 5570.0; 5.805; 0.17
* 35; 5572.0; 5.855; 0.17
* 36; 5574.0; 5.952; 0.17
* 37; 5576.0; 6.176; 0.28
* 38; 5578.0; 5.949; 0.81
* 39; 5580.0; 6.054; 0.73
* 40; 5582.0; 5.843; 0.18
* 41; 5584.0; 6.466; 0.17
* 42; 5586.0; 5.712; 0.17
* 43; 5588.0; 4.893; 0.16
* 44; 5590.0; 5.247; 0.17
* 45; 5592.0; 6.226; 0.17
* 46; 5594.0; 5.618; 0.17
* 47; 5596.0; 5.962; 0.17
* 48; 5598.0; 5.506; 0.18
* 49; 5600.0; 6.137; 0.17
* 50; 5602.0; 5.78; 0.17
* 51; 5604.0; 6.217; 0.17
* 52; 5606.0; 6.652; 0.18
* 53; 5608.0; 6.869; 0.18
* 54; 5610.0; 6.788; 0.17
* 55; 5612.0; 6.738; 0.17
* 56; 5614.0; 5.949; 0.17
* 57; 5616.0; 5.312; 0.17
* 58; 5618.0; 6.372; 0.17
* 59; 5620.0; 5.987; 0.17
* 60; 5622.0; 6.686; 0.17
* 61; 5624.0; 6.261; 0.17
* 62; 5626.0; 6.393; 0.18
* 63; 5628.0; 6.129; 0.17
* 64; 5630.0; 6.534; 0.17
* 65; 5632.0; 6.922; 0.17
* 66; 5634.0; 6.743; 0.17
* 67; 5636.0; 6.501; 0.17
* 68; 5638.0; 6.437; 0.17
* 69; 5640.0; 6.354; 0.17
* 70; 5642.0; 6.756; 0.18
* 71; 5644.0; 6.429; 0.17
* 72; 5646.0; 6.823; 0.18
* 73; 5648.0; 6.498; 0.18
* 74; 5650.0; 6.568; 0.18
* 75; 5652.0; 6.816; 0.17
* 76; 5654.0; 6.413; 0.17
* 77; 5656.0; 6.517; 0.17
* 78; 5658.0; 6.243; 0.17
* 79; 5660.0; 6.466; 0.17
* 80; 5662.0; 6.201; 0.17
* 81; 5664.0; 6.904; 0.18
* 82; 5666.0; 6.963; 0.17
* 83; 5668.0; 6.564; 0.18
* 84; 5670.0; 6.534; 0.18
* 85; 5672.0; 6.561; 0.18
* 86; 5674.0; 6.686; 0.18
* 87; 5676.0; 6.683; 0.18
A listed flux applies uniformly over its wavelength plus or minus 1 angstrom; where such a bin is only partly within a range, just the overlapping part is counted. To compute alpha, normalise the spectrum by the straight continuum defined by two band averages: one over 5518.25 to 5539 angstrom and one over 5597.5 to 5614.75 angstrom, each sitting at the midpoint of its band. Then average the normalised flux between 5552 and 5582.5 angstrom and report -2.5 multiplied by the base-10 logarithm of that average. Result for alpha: 0.01 mag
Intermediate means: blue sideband 6.12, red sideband 6.32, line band 6.13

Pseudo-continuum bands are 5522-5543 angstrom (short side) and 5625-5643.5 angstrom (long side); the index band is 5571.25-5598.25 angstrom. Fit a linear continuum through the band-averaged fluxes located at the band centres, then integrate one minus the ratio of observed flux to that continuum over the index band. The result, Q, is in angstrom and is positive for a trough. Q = 2.2 angstrom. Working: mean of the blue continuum 6.13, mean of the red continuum 6.53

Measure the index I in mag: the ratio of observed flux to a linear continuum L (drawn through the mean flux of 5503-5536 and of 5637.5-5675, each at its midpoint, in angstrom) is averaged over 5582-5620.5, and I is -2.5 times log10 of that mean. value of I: 0.05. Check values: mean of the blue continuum 5.95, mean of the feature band 6.02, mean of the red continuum 6.57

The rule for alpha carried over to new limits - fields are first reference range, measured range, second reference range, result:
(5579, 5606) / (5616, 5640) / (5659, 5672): -0.03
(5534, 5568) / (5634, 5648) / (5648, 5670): -0.01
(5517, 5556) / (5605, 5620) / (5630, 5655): 0.02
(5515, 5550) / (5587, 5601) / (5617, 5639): 0.13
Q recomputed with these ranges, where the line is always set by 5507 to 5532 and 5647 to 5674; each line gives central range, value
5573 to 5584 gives 0.3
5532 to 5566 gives -1.3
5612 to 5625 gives 0.5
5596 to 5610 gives 0.2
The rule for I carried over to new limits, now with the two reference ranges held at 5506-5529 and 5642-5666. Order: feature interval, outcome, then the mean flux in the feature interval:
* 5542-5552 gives -0.051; 6.3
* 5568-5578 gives 0.036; 5.94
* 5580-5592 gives 0.090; 5.72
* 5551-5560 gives -0.069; 6.46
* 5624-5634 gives -0.010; 6.5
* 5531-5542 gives -0.036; 6.16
